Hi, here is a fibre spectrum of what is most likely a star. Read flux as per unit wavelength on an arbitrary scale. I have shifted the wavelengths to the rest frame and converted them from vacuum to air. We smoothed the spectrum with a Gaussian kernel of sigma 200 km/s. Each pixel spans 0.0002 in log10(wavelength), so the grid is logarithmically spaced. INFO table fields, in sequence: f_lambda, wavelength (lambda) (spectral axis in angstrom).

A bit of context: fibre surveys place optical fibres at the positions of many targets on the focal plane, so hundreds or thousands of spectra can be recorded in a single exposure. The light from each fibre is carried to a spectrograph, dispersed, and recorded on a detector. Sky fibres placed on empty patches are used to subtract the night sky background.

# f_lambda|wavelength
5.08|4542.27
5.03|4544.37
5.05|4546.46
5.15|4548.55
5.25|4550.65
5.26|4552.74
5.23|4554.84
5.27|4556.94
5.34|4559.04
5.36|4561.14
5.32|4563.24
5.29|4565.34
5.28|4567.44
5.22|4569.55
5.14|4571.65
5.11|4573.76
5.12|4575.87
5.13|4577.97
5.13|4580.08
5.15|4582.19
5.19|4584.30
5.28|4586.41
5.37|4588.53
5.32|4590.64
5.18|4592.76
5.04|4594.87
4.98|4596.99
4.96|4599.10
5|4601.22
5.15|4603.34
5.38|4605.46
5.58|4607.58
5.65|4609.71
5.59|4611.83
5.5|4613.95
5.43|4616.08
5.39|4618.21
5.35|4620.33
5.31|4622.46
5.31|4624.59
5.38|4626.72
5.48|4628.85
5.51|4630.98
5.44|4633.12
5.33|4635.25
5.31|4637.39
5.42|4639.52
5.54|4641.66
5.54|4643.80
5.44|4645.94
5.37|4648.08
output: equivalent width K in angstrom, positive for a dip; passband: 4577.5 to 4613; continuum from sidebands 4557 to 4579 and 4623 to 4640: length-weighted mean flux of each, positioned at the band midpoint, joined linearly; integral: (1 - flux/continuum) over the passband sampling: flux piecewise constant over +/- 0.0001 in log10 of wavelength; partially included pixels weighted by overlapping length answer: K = 0.4 angstrom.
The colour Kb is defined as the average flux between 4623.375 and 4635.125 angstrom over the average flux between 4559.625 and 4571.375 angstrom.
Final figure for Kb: 1.0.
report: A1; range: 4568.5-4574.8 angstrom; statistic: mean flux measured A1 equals 5.16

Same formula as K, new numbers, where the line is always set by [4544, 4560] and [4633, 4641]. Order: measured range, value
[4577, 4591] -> 0.1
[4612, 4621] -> -0.2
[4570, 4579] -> 0.2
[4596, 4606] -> 0.4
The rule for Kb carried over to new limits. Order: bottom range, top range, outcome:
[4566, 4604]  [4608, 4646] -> 1.06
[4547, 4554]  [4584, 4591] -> 1.02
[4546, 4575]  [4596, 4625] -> 1.02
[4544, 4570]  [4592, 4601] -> 0.96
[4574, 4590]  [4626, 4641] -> 1.04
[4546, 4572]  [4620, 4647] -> 1.03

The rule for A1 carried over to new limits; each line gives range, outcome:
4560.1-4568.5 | 5.31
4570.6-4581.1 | 5.13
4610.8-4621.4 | 5.45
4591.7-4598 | 5.07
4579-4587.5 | 5.18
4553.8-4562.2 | 5.3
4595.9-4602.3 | 4.98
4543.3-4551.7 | 5.12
